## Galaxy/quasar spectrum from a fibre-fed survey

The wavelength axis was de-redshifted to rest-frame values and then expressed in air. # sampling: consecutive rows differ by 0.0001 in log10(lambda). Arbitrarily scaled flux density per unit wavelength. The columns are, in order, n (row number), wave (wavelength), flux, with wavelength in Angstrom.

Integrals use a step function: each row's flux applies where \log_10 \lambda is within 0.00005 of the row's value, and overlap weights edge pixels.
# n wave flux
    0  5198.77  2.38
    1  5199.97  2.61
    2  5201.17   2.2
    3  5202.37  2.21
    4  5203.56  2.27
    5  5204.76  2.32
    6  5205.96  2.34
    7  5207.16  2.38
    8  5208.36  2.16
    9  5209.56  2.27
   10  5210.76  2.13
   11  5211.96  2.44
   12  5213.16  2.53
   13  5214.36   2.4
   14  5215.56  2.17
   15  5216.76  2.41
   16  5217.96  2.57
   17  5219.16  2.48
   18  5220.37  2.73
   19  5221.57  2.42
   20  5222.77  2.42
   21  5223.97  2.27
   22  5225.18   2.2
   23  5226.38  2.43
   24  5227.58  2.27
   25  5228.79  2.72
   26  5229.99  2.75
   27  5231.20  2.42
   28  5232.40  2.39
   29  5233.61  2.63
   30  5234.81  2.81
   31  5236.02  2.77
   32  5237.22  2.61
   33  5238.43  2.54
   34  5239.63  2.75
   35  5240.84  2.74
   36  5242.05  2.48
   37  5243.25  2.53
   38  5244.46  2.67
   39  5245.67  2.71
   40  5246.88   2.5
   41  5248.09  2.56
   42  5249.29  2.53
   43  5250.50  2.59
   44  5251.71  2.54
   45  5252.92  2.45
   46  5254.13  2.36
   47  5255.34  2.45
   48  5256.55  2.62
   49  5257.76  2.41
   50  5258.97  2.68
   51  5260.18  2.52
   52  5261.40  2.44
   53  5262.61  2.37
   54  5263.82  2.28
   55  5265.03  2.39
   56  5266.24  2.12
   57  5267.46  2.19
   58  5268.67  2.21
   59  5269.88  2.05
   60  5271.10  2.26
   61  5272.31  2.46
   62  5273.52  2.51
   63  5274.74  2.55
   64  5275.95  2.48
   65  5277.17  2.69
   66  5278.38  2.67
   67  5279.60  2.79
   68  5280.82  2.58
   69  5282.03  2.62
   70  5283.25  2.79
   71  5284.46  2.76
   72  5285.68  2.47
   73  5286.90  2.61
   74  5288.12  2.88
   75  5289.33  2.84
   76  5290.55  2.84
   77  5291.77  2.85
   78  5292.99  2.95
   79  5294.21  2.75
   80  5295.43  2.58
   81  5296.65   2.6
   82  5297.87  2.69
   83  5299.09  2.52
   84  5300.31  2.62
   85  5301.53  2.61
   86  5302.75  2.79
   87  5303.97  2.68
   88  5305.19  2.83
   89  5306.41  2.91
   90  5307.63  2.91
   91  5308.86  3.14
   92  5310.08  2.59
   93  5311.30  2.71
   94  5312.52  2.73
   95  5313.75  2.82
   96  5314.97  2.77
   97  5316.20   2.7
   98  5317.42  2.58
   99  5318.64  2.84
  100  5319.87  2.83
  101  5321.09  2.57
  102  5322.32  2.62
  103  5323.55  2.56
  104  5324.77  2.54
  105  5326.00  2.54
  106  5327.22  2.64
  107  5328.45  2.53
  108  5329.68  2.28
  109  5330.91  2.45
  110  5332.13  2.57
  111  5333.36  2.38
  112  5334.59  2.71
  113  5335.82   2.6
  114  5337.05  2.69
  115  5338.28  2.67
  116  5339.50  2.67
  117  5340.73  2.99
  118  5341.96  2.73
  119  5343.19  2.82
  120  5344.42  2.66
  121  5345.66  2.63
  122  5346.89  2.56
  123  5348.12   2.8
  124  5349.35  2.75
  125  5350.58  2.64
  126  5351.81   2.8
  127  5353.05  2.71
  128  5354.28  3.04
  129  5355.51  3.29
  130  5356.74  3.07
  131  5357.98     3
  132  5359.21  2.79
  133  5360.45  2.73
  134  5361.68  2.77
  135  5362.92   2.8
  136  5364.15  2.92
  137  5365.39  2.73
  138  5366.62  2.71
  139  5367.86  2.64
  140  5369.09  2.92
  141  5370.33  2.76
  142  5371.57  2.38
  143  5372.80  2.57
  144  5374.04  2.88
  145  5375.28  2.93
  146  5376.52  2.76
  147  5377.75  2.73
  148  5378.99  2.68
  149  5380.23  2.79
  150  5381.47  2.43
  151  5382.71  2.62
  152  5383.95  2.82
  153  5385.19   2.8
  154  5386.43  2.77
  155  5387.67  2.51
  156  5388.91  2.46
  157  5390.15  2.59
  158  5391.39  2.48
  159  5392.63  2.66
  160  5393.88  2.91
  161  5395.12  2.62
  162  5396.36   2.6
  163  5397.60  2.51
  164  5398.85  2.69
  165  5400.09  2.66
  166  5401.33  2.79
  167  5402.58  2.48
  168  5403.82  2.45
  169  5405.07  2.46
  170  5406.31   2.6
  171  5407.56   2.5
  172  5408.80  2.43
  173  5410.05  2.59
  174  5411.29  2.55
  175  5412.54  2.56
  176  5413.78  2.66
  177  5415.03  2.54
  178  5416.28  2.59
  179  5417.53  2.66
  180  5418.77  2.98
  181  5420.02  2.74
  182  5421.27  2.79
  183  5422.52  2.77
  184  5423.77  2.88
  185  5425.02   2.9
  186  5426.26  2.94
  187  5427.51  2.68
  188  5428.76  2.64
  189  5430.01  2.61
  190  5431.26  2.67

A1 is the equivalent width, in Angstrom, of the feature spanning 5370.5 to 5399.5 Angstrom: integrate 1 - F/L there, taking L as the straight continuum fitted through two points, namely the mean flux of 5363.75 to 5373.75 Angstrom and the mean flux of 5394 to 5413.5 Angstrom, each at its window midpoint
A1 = -0.18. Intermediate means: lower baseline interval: 2.7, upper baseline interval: 2.58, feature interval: 2.66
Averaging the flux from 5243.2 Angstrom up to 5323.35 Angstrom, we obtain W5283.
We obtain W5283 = 2.61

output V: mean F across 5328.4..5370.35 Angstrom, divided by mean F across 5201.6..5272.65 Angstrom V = 1.1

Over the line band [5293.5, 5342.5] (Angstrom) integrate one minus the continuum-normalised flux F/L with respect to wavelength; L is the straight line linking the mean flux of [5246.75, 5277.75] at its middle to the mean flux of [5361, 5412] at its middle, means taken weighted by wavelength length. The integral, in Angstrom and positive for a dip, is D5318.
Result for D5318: -2.76 Angstrom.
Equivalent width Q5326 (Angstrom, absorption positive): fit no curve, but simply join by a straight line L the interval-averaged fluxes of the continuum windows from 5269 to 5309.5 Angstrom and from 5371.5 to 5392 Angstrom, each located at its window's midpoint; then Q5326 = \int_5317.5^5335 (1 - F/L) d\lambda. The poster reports 0.6 Angstrom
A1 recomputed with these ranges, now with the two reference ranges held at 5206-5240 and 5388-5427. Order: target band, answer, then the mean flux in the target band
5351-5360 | -1.2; 2.94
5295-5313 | -1.3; 2.73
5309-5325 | -0.9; 2.7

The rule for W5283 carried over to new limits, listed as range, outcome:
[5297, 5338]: 2.66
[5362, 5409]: 2.66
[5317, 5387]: 2.71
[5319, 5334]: 2.55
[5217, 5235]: 2.49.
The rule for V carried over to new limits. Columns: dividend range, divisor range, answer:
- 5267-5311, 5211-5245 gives 1.05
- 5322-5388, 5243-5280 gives 1.10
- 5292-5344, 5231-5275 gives 1.08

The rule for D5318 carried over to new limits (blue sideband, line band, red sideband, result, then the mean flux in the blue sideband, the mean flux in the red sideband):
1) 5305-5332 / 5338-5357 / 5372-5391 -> -0.82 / 2.68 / 2.68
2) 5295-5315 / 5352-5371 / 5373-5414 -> -1.31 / 2.74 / 2.63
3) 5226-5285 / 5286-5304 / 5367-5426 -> -1.09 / 2.52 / 2.66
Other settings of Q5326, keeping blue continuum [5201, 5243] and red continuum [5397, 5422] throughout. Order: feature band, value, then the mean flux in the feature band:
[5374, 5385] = -0.62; 2.73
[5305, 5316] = -1.27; 2.82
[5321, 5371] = -3.09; 2.72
